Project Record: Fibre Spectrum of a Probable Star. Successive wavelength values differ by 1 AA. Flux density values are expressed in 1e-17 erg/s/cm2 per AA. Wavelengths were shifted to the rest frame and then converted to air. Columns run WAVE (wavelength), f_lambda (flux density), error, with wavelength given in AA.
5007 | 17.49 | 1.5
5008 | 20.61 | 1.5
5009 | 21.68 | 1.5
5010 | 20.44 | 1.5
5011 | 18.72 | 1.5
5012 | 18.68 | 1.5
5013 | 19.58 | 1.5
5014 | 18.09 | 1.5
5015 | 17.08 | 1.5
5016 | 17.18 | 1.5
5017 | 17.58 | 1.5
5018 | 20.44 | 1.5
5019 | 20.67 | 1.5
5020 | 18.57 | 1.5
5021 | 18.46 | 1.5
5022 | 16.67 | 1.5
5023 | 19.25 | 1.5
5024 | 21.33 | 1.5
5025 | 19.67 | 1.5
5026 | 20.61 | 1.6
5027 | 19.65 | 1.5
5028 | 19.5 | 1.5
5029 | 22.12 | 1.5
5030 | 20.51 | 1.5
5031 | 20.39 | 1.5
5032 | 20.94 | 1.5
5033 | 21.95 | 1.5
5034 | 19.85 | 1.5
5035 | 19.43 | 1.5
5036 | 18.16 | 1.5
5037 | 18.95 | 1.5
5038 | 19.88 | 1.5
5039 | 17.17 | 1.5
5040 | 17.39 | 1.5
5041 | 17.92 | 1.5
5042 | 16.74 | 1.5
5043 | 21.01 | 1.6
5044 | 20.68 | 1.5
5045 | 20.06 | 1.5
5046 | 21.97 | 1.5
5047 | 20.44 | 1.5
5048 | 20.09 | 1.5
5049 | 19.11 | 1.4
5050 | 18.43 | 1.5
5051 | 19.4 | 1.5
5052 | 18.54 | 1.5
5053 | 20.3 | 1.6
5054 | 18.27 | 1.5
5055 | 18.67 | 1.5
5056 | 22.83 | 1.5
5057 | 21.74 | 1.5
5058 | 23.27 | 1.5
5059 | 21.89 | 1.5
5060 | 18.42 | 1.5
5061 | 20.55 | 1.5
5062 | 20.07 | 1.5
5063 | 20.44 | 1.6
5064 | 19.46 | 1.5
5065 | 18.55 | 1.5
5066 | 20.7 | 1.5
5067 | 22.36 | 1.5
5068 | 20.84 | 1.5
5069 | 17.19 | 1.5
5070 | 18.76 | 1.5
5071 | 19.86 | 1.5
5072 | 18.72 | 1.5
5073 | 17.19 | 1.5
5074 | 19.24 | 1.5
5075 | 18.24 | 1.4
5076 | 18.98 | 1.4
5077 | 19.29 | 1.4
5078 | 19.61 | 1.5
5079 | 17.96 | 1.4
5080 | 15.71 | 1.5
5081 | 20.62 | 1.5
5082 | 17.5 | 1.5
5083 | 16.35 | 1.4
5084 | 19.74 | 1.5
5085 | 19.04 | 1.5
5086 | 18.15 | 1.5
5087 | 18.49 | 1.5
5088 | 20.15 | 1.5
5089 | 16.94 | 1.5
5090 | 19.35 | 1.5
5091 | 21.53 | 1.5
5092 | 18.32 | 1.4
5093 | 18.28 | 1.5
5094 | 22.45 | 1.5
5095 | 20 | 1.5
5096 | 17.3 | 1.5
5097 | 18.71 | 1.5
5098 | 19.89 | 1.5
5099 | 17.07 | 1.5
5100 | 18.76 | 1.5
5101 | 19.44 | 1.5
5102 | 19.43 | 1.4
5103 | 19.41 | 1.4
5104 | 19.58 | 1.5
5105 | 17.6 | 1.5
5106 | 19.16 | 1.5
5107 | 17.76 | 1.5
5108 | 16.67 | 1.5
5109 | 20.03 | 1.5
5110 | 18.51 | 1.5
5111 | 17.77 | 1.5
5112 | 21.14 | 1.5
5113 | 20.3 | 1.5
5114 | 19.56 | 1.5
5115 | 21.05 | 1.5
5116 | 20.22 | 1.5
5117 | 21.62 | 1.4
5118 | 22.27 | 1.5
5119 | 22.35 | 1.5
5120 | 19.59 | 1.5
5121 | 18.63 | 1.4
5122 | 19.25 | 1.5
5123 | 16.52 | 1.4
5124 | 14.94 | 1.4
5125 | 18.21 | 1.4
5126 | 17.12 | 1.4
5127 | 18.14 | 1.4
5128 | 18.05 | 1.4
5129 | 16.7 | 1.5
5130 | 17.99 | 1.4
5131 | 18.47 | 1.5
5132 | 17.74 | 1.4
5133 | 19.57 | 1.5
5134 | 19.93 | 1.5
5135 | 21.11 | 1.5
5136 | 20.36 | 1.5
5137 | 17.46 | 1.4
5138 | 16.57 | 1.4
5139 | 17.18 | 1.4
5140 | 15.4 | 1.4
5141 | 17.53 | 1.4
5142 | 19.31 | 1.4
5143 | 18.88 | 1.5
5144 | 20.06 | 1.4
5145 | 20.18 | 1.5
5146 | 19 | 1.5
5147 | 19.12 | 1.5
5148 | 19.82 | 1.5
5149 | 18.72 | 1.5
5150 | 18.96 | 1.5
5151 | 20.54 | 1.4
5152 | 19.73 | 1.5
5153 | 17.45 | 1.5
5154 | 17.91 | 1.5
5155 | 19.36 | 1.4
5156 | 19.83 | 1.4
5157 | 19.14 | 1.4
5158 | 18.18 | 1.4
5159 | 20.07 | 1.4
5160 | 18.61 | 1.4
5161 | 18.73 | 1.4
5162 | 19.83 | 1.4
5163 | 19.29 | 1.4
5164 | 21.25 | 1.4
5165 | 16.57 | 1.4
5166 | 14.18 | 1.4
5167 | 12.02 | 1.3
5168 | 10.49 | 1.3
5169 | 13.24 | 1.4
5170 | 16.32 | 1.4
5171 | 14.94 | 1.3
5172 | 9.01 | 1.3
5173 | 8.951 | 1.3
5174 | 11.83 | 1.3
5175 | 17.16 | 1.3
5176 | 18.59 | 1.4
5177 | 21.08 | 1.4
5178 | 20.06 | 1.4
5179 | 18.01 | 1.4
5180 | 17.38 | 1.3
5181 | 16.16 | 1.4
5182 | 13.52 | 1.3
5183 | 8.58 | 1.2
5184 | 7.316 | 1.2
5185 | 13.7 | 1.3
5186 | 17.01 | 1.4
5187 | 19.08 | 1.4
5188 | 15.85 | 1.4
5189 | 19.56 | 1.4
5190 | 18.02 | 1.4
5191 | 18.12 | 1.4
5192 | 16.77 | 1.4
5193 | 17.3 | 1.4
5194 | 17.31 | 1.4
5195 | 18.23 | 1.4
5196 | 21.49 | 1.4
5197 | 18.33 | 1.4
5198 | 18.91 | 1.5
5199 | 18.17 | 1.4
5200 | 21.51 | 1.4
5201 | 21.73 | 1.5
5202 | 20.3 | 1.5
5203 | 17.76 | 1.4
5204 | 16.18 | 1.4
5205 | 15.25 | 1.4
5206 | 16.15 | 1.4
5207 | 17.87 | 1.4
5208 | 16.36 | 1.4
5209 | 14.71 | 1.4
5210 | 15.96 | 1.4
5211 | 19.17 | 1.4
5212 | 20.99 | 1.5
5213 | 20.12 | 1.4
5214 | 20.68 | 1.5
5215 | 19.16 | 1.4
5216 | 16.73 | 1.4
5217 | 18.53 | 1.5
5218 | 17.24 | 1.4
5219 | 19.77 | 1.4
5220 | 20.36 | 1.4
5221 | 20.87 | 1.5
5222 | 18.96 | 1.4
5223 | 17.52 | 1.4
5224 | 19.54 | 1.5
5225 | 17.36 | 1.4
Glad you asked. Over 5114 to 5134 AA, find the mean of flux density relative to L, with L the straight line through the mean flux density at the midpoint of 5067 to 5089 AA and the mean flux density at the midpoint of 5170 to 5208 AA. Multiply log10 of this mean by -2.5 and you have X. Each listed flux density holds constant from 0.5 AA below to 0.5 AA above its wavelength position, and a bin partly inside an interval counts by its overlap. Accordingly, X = -0.06 mag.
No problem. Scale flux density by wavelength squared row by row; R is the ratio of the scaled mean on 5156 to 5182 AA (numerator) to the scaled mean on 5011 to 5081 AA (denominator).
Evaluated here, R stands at 0.89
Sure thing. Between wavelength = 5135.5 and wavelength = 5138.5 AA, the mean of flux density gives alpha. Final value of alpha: 18.1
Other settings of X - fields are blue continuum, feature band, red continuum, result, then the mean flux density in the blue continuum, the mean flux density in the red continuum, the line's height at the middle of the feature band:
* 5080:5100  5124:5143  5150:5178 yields -0.02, 18.9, 16.9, 17.7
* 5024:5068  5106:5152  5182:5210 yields -0.03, 20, 17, 18.3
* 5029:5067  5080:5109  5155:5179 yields -0.01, 19.9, 16.6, 18.6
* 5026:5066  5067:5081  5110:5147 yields 0.04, 19.9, 18.9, 19.5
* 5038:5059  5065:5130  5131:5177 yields -0.01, 19.8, 17.6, 18.8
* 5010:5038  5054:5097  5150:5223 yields -0.03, 19.4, 17.4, 18.8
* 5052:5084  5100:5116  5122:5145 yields -0.03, 19.5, 18.1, 18.6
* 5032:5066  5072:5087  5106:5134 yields 0.06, 19.8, 18.9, 19.4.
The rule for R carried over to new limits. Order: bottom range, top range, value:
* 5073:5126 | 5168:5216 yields 0.92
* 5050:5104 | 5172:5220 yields 0.94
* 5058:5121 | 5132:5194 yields 0.92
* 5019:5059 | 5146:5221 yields 0.93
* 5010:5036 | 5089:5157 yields 1.01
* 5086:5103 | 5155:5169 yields 0.94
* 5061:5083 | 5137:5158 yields 1.01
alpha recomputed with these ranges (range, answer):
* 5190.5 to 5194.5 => 17.4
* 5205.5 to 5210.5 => 16.2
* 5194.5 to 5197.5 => 19.3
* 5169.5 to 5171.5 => 15.6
